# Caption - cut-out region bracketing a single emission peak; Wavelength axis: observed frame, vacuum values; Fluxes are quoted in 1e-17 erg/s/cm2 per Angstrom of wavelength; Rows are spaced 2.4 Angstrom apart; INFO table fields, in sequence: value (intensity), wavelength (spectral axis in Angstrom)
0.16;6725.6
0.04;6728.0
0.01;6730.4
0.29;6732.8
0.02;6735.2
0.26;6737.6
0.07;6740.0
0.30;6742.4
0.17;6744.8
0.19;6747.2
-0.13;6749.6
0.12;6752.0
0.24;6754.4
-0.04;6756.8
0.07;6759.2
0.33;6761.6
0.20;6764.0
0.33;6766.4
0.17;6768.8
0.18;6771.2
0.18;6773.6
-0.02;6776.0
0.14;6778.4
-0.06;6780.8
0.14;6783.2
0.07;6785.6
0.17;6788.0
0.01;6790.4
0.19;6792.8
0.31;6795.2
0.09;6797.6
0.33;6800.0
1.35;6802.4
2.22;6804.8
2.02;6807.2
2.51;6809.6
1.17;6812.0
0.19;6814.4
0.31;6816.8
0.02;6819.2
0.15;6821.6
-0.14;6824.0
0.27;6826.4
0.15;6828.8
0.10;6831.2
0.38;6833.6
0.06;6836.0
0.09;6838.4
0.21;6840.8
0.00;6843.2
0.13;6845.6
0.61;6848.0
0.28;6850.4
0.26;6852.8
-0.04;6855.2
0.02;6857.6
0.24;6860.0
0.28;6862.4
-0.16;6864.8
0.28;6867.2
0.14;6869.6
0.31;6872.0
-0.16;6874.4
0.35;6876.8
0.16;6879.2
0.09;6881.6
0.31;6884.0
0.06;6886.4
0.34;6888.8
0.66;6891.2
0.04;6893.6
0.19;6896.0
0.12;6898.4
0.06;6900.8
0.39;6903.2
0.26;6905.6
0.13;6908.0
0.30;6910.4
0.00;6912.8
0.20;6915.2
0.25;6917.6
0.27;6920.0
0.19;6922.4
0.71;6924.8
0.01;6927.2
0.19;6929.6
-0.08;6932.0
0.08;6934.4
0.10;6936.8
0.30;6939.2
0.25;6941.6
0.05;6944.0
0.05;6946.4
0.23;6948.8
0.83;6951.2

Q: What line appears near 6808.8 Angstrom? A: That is [O II] 3727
